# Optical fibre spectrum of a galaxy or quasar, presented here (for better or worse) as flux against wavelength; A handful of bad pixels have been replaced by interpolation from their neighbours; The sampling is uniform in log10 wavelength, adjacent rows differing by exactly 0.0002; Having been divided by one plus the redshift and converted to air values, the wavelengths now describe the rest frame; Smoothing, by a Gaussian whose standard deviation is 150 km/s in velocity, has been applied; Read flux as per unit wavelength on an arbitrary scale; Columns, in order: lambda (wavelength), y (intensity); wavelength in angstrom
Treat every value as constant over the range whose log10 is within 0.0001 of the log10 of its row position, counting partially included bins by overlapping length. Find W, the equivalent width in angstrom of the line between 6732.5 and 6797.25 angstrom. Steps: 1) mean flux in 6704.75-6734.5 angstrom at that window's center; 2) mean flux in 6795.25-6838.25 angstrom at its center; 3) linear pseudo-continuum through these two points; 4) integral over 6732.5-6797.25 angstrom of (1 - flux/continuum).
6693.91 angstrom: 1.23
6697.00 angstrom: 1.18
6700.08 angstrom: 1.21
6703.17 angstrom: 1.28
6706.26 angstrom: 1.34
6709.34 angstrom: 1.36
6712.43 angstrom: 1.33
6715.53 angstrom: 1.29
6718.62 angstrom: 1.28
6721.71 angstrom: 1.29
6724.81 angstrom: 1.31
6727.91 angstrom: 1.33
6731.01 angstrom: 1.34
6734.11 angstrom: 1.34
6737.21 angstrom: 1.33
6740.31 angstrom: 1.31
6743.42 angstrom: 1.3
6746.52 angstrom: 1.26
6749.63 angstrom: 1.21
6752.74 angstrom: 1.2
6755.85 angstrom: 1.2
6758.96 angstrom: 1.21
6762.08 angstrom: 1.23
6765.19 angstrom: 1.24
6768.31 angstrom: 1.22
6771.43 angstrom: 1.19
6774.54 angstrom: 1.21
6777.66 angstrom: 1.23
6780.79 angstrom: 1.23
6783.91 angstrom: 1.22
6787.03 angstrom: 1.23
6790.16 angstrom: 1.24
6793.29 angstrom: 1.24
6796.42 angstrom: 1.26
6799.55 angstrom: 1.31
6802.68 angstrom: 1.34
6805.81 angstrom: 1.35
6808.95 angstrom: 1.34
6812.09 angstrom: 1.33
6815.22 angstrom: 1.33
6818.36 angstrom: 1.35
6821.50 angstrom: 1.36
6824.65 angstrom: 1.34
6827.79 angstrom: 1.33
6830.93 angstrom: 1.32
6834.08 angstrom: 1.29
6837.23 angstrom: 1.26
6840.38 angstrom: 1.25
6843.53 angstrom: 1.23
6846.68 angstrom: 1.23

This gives 3.9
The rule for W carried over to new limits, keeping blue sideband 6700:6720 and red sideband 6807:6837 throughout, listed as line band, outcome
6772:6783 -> 0.8 angstrom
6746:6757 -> 0.8 angstrom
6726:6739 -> -0.2 angstrom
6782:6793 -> 0.8 angstrom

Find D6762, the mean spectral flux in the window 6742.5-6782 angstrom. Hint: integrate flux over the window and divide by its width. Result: 1.22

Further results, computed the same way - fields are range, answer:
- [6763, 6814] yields 1.26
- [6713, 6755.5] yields 1.29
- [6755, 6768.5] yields 1.22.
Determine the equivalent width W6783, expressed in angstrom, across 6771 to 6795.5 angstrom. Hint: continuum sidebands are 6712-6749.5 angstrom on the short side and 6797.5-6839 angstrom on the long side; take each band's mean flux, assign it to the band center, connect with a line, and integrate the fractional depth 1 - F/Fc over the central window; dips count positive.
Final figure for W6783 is 1.69 angstrom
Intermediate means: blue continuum 1.3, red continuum 1.33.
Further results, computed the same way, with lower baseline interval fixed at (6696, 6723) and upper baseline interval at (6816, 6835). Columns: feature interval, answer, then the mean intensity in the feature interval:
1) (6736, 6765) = 1.2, 1.25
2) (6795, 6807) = 0.1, 1.32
